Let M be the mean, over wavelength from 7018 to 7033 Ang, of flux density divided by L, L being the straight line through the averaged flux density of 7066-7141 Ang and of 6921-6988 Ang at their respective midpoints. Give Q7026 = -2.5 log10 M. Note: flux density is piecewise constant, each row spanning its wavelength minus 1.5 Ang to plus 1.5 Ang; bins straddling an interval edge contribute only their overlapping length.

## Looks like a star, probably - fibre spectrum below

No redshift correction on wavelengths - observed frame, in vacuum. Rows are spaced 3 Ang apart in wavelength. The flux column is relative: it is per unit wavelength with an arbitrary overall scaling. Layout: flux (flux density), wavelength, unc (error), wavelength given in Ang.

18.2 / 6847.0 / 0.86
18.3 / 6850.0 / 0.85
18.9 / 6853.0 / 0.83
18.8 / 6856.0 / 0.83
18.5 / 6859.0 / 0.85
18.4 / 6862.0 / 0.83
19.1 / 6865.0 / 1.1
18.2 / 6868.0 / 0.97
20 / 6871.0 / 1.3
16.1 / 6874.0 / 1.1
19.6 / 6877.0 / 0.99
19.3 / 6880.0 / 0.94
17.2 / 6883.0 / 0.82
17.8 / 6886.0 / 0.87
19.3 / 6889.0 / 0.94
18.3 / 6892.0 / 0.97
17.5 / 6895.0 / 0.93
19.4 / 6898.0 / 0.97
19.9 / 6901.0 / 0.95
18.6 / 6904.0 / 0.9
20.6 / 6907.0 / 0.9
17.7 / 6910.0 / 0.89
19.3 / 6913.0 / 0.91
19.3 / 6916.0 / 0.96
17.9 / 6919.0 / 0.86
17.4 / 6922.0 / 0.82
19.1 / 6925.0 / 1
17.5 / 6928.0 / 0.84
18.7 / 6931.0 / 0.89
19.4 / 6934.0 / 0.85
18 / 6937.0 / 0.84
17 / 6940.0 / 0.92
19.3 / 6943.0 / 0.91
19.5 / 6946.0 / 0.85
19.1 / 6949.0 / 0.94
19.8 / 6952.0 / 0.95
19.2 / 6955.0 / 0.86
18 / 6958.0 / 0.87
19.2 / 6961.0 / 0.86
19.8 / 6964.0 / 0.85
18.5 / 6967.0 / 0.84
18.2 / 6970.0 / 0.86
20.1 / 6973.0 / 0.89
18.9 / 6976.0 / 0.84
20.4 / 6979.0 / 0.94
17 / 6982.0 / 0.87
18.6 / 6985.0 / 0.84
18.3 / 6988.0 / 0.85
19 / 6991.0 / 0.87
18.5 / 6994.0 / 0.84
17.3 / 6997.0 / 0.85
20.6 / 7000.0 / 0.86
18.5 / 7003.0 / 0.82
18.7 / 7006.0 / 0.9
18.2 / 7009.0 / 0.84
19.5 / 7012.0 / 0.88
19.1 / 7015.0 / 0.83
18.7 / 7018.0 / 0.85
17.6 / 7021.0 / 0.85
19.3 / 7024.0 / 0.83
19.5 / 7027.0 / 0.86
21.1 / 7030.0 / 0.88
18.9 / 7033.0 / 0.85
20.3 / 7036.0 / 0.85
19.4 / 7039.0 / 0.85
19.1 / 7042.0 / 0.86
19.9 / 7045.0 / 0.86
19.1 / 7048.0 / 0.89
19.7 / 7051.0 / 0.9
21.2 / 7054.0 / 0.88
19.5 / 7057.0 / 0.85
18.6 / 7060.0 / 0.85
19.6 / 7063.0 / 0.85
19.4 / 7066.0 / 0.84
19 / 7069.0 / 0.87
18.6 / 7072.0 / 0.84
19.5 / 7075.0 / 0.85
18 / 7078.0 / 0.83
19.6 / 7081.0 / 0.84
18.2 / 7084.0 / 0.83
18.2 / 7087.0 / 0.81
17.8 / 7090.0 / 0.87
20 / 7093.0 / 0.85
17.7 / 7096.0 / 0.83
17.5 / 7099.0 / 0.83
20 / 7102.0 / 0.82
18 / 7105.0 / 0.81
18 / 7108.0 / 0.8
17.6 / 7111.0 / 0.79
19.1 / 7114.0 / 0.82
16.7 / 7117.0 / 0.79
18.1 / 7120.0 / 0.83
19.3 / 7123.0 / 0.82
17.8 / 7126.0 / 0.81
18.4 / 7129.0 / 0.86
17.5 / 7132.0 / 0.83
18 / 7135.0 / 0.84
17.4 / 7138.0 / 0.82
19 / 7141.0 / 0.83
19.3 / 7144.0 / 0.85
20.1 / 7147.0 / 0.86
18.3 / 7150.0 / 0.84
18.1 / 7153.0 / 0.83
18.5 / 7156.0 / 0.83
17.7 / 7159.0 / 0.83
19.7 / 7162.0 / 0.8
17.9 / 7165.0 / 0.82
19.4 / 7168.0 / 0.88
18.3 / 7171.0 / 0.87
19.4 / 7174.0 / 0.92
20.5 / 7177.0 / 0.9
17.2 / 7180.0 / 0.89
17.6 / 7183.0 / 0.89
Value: -0.039 mag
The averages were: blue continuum 18.8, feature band 19.3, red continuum 18.4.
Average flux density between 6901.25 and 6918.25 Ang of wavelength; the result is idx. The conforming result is 19.1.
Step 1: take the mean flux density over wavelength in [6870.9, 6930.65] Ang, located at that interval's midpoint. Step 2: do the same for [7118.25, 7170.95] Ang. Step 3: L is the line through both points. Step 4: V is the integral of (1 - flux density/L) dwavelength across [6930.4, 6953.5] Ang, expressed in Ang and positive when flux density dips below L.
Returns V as -0.4 Ang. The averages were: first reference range 18.6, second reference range 18.5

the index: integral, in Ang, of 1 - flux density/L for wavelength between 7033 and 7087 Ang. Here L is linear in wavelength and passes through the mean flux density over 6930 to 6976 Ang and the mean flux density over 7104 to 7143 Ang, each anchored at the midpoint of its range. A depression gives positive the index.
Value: -2.6 Ang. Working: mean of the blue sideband 18.9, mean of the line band 19.3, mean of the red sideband 18.1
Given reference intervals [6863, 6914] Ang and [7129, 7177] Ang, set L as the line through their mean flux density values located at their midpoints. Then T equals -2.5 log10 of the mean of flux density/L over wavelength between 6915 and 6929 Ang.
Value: 0.03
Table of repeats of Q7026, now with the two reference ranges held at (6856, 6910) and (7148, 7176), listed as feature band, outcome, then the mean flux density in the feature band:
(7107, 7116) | 0.03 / 18.2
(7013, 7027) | -0.01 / 18.8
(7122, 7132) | 0.02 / 18.3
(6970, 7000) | -0.01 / 18.8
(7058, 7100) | 0.00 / 18.7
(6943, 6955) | -0.04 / 19.4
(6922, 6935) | 0.01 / 18.5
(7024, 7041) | -0.06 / 19.8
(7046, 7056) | -0.07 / 20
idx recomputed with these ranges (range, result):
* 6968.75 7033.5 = 18.9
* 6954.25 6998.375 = 18.7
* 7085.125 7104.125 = 18.5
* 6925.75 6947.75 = 18.5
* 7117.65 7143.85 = 18.2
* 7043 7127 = 18.8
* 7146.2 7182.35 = 18.7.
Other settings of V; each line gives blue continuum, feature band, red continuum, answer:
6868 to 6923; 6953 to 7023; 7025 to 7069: 1.64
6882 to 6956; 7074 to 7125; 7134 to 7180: 0.83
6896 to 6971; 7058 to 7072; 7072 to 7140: -0.52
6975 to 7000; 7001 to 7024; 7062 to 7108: -0.08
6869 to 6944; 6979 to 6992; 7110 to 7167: 0.03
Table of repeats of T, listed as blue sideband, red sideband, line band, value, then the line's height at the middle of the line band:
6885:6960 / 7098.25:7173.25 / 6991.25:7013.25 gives -0.010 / 18.6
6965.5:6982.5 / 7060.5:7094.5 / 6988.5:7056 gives -0.017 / 18.9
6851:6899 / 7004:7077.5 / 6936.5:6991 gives 0.005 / 18.9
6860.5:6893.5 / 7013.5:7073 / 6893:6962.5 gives 0.000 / 18.8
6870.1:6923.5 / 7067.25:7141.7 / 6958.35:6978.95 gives -0.036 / 18.5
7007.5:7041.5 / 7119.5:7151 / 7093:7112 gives 0.024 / 18.7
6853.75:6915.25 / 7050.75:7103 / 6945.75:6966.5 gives -0.022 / 18.8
